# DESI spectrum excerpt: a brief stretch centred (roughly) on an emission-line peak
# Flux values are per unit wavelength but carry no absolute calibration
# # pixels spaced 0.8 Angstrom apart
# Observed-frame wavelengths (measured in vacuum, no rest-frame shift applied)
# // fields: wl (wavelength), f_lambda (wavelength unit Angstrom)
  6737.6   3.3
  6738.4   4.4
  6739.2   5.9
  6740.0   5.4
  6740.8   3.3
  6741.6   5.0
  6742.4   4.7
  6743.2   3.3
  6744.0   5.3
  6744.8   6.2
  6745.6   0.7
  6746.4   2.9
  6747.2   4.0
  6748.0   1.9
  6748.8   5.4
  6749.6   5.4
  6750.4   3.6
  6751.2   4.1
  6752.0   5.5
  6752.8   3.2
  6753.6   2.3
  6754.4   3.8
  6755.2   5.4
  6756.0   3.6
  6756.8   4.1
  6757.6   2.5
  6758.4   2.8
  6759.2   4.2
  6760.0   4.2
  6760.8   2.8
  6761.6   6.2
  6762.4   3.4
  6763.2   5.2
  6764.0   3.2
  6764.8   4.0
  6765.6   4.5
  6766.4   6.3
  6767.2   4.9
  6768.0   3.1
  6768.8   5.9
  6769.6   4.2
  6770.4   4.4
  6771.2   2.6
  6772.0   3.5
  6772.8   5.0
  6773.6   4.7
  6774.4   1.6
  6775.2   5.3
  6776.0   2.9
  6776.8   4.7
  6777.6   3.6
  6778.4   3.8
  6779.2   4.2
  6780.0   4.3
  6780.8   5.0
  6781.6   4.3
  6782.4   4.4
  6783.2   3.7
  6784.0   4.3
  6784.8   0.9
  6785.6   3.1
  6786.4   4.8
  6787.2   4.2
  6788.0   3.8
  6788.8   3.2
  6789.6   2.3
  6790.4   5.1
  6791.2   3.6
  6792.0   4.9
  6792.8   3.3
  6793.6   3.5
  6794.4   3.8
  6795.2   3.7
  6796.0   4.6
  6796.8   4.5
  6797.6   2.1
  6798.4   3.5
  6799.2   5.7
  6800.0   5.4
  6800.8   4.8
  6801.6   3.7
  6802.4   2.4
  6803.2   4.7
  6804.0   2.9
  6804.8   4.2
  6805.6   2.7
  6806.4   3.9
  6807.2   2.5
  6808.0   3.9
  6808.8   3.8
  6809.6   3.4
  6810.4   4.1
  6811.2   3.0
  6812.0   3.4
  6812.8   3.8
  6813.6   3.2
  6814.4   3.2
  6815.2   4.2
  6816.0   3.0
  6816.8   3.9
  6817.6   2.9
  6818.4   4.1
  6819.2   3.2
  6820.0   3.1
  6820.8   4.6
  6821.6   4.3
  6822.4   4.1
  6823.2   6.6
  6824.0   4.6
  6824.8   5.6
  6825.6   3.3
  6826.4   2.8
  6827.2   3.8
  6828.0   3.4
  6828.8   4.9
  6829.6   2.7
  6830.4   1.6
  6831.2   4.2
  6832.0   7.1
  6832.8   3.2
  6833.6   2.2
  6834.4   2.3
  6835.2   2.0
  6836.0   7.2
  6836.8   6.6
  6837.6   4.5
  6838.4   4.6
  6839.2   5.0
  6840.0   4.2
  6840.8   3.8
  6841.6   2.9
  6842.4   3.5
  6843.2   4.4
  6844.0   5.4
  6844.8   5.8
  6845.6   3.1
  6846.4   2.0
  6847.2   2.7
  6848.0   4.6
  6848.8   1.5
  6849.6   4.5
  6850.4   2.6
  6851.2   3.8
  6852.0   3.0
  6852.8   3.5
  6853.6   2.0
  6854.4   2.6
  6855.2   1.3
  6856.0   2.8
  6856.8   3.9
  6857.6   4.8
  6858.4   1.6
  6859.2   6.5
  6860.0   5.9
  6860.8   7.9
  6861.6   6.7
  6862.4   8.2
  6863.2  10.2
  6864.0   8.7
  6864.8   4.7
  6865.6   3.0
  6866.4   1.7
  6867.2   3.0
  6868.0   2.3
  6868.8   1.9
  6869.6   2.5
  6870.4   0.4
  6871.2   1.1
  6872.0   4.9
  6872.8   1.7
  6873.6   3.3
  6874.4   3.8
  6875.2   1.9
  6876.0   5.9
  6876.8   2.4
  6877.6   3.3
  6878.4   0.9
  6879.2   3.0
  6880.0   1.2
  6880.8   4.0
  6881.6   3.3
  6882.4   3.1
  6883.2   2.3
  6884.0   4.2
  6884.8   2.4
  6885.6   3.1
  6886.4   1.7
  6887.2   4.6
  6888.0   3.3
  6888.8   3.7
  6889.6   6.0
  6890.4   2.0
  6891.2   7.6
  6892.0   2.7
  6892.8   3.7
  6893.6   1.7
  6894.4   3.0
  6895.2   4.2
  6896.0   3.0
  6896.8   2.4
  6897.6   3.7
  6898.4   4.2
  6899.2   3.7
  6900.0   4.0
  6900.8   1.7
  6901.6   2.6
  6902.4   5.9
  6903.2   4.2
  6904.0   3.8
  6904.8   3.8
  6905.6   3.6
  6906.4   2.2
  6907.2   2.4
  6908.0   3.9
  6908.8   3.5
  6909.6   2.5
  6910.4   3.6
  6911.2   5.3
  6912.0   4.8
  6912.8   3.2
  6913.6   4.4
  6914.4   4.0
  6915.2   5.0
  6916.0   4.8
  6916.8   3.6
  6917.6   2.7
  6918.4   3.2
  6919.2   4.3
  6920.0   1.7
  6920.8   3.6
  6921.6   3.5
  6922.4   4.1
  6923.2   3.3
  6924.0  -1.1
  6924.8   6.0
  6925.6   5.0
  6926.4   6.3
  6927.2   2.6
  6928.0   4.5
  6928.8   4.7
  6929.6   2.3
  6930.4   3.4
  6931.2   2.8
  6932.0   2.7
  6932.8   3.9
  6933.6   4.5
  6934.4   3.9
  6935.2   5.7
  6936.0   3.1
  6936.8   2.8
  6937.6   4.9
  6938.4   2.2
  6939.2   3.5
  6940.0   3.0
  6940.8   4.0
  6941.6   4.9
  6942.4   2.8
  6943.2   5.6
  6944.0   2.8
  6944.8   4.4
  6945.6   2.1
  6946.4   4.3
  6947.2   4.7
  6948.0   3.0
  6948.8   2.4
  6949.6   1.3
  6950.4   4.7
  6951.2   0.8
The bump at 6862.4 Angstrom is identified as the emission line Hbeta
